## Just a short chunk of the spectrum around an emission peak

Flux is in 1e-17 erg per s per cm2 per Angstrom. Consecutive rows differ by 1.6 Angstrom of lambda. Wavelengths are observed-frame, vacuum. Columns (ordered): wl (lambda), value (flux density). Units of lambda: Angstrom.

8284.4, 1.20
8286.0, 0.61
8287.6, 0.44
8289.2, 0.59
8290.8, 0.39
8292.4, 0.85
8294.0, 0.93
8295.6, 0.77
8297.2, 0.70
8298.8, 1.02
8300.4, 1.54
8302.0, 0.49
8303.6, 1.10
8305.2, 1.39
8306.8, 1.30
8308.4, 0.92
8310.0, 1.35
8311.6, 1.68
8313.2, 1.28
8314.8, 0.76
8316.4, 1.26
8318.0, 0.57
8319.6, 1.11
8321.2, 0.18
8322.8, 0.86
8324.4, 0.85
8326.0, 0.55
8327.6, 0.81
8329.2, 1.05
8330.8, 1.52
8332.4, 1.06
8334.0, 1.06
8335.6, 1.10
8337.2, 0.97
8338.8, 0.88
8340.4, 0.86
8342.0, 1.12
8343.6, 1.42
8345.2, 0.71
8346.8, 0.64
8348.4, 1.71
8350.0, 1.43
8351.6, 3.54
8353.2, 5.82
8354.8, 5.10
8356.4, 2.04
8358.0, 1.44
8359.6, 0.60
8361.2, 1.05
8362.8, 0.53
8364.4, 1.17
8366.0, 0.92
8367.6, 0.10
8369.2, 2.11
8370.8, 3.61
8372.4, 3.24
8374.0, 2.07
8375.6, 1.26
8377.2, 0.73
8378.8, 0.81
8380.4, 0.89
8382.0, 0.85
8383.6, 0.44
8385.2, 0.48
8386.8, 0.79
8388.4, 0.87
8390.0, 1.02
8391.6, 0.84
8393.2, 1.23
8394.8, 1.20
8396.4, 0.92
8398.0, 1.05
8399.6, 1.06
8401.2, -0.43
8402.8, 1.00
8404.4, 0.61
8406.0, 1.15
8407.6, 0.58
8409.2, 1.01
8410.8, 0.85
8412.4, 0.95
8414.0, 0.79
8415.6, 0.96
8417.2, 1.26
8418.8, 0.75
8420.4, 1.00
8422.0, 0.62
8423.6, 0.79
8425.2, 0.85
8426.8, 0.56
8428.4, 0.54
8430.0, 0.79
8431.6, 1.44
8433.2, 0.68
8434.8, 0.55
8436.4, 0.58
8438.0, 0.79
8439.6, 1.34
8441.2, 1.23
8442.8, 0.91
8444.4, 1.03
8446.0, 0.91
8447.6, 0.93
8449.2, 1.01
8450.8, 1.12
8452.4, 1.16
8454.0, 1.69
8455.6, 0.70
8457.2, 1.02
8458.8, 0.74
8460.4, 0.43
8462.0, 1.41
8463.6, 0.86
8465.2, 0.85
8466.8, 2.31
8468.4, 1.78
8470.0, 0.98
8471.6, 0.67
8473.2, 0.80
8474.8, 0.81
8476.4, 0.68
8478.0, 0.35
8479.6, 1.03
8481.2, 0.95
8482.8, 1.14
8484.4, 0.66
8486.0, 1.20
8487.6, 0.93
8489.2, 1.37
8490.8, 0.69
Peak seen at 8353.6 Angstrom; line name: [S II]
